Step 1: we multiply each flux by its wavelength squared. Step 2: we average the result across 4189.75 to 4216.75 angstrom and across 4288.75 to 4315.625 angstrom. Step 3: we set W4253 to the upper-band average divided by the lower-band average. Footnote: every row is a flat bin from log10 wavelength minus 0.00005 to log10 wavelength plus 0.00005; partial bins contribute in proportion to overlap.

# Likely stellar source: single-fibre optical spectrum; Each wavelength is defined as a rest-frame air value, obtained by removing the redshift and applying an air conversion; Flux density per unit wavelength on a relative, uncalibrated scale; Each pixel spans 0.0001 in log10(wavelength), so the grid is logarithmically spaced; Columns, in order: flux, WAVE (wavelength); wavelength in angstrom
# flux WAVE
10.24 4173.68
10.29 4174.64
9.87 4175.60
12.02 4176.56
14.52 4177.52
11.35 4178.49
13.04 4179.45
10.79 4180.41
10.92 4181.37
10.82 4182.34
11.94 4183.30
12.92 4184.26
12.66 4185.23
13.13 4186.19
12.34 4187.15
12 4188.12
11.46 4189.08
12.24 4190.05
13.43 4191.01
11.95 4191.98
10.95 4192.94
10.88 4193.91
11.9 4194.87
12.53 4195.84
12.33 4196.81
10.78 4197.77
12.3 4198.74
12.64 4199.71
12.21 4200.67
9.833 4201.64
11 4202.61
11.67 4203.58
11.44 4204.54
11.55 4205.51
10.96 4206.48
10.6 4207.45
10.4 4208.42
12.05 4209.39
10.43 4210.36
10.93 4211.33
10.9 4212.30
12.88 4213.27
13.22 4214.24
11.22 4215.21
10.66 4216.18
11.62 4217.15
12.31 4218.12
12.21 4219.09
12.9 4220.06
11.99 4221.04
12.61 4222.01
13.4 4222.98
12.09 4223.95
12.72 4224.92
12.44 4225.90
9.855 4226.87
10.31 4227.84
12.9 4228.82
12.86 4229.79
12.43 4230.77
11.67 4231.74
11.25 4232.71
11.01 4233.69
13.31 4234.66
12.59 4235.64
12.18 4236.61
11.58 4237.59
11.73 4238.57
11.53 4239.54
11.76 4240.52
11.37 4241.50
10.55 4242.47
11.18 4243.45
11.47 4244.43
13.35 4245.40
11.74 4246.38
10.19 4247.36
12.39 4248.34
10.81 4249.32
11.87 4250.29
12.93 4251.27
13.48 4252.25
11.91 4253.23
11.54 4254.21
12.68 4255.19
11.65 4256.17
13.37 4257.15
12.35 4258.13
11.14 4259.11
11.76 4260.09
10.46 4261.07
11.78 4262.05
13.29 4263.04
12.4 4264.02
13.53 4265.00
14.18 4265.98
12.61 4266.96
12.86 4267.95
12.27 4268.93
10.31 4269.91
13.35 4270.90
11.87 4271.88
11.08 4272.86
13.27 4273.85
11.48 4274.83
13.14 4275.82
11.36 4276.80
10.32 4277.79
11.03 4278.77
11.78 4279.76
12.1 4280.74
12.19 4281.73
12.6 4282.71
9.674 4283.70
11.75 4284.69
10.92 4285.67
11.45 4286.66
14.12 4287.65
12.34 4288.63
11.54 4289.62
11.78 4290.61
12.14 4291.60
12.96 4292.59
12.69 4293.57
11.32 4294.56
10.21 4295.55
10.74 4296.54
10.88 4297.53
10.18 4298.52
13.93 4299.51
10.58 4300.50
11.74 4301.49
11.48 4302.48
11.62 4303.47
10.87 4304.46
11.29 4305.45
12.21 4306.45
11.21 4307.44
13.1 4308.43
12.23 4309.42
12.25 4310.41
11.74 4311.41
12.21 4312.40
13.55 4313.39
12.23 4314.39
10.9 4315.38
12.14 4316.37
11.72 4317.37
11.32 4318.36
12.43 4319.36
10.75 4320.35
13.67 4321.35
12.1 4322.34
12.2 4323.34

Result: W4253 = 1.07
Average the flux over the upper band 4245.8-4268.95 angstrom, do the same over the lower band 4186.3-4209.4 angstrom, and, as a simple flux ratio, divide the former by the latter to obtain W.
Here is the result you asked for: 1.0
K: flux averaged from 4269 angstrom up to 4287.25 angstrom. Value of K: 11.7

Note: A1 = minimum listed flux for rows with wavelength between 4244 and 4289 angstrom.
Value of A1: 9.674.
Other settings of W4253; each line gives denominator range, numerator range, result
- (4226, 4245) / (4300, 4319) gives 1.05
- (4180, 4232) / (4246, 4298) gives 1.04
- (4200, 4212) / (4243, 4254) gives 1.10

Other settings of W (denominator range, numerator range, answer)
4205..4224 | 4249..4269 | 1.05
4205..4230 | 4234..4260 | 1.02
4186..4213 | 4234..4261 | 1.03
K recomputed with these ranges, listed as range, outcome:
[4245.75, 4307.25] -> 11.9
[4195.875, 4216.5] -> 11.5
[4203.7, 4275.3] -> 11.9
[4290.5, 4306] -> 11.5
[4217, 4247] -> 12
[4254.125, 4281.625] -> 12.1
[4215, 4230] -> 12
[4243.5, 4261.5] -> 11.9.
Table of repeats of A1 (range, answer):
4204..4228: 9.855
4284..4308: 10.18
